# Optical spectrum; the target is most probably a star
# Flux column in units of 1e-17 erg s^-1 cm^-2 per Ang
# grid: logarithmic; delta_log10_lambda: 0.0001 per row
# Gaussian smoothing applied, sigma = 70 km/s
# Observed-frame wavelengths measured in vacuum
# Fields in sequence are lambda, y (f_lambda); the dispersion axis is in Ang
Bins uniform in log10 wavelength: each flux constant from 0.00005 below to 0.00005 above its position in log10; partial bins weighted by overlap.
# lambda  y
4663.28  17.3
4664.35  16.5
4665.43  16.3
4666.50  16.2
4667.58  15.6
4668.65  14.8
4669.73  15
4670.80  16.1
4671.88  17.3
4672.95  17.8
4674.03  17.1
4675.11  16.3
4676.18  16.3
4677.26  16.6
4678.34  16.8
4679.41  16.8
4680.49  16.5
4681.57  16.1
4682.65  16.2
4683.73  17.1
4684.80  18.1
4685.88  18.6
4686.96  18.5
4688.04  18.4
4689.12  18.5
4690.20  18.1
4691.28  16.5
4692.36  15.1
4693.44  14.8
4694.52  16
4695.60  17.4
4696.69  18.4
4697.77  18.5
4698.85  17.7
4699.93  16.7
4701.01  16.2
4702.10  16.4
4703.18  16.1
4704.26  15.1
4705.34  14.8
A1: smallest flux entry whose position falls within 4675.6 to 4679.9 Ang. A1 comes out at 16.3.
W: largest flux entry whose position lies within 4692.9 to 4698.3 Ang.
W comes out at 18.5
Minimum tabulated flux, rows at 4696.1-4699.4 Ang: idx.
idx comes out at 17.7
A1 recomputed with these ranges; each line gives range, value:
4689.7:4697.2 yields 14.8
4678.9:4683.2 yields 16.1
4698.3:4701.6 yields 16.2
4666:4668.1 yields 15.6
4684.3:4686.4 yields 18.1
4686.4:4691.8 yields 16.5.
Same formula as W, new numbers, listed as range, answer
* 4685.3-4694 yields 18.6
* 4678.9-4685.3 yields 18.1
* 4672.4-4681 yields 17.8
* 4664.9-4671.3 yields 16.3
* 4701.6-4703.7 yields 16.4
